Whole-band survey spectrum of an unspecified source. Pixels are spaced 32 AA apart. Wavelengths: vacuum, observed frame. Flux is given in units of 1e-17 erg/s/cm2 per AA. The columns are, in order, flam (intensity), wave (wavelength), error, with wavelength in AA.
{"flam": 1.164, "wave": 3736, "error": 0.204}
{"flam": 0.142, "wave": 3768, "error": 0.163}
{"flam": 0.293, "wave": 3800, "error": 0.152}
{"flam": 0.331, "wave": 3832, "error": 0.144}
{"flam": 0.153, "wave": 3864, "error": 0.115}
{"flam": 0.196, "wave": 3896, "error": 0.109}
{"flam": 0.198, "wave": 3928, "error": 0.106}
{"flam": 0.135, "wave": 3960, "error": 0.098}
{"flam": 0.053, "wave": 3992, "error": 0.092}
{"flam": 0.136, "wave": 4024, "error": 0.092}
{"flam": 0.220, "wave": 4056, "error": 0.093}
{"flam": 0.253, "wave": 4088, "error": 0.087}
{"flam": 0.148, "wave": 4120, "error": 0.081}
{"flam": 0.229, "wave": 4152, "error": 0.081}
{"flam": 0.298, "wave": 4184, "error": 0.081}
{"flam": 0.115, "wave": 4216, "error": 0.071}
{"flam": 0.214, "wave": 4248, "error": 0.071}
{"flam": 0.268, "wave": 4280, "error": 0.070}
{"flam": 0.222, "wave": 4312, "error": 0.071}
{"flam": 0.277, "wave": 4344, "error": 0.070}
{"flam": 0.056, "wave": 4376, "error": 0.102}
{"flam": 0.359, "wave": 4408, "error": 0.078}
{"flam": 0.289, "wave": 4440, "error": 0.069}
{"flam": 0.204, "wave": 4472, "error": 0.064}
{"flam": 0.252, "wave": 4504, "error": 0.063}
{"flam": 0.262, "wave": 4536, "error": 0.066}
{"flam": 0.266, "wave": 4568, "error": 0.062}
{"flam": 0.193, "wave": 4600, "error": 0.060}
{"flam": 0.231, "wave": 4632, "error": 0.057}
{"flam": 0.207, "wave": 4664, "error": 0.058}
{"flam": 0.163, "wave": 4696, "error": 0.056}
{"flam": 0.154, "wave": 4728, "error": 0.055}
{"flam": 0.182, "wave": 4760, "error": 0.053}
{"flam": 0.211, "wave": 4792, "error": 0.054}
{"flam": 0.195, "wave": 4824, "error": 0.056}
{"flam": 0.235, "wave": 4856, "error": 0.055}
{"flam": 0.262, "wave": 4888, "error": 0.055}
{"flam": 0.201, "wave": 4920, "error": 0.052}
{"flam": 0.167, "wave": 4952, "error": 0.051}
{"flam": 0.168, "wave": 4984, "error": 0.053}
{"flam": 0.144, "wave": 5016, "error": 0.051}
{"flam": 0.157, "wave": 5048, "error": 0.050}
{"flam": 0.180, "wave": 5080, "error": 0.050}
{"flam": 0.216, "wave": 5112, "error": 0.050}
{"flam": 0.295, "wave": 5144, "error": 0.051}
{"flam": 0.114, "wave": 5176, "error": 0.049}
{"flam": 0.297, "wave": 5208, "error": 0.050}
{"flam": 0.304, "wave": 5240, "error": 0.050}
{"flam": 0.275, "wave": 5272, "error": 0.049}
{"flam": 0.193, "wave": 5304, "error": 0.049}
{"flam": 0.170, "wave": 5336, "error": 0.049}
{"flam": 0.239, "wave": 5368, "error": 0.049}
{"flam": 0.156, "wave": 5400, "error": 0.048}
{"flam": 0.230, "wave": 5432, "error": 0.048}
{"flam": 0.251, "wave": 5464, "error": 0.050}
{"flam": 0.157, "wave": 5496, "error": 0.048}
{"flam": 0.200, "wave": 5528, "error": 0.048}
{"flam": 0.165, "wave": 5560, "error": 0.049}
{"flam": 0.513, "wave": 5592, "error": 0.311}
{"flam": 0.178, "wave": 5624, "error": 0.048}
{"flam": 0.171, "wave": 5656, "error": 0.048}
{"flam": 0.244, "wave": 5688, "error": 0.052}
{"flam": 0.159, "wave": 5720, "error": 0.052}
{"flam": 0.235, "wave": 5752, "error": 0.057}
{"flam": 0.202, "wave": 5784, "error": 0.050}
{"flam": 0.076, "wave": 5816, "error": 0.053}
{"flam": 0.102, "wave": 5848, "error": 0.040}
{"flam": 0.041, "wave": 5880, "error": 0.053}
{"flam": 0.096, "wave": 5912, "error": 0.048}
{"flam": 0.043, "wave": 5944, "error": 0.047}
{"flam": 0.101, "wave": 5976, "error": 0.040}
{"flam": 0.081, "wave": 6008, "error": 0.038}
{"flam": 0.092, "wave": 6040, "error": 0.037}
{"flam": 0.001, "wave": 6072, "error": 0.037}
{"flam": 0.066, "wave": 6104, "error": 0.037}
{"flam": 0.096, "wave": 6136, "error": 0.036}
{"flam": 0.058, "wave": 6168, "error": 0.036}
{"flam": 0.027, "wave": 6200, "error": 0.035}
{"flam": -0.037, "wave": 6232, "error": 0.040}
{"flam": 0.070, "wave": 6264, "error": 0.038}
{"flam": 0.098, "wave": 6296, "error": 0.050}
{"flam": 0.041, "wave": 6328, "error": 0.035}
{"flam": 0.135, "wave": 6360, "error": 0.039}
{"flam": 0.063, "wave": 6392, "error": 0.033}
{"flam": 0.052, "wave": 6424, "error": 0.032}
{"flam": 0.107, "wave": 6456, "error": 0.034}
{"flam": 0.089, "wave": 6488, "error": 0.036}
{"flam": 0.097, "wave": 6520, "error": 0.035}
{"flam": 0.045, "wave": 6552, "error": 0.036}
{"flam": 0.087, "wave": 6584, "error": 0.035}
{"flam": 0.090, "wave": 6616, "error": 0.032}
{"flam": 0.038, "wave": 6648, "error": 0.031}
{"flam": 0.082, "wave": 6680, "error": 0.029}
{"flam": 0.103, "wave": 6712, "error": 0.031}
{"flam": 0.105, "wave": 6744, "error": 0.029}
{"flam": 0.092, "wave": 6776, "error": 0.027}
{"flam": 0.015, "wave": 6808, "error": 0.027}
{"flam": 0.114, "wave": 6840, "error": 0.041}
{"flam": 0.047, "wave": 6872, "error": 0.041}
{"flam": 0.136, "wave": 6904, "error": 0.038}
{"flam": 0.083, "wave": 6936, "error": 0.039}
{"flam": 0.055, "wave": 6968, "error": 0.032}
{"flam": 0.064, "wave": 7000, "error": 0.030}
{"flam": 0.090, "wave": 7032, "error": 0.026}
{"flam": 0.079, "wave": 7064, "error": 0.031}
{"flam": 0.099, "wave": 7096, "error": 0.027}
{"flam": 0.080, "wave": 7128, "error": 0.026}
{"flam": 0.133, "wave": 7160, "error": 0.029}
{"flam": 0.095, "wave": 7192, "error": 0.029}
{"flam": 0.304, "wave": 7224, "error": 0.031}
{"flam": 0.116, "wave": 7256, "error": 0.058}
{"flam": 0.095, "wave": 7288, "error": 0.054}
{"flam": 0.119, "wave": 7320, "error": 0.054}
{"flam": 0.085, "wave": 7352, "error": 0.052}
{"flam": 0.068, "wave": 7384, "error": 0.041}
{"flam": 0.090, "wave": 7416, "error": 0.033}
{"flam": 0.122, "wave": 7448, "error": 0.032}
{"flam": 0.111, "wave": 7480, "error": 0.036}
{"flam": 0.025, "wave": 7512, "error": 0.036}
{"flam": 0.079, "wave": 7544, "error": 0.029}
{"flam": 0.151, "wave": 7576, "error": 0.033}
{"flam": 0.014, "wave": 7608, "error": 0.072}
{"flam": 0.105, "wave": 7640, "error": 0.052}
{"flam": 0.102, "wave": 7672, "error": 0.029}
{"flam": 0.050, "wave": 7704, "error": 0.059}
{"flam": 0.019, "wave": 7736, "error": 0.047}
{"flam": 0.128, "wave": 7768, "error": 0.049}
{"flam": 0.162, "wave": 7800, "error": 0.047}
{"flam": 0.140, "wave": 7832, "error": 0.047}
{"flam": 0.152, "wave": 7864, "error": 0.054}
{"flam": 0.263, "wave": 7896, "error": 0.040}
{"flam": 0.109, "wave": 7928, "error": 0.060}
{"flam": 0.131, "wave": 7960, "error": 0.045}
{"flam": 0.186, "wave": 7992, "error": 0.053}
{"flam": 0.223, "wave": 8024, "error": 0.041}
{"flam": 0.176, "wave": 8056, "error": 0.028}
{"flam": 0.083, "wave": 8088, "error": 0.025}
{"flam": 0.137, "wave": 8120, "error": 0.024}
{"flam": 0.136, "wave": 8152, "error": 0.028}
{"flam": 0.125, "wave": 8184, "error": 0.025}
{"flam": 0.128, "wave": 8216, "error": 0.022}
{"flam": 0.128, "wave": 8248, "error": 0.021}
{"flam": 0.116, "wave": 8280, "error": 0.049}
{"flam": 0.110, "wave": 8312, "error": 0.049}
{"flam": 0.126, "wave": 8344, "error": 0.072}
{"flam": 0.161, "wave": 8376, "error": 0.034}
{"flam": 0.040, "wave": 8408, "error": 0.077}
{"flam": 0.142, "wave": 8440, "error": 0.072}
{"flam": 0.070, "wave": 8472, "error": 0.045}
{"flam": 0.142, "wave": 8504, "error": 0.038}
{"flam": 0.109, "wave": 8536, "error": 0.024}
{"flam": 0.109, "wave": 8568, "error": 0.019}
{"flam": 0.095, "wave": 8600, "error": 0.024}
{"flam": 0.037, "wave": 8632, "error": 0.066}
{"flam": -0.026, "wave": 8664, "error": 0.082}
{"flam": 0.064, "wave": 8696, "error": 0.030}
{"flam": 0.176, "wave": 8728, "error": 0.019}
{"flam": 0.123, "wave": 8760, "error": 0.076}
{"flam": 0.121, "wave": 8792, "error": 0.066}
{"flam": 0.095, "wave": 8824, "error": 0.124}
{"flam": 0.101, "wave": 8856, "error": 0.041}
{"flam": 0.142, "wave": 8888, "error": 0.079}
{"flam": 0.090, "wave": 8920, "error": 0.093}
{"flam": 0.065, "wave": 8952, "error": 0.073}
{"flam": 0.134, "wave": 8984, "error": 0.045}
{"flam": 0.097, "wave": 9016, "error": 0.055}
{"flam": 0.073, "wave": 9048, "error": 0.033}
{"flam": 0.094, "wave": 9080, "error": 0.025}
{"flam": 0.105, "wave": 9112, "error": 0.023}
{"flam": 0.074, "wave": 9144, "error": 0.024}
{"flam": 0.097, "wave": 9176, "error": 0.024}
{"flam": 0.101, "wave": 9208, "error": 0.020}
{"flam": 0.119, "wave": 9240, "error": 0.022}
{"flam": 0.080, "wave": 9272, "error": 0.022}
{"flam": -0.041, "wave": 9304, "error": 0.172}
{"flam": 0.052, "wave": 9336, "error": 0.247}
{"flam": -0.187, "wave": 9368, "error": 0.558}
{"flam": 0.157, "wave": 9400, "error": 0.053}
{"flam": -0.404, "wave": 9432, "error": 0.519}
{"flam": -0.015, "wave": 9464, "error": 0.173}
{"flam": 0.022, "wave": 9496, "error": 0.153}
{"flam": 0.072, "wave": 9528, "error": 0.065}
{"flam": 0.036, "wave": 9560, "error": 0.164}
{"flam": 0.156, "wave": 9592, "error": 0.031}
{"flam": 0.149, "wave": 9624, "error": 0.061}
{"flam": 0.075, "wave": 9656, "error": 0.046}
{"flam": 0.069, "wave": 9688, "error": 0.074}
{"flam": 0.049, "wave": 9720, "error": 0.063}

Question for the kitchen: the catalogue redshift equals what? 0.935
